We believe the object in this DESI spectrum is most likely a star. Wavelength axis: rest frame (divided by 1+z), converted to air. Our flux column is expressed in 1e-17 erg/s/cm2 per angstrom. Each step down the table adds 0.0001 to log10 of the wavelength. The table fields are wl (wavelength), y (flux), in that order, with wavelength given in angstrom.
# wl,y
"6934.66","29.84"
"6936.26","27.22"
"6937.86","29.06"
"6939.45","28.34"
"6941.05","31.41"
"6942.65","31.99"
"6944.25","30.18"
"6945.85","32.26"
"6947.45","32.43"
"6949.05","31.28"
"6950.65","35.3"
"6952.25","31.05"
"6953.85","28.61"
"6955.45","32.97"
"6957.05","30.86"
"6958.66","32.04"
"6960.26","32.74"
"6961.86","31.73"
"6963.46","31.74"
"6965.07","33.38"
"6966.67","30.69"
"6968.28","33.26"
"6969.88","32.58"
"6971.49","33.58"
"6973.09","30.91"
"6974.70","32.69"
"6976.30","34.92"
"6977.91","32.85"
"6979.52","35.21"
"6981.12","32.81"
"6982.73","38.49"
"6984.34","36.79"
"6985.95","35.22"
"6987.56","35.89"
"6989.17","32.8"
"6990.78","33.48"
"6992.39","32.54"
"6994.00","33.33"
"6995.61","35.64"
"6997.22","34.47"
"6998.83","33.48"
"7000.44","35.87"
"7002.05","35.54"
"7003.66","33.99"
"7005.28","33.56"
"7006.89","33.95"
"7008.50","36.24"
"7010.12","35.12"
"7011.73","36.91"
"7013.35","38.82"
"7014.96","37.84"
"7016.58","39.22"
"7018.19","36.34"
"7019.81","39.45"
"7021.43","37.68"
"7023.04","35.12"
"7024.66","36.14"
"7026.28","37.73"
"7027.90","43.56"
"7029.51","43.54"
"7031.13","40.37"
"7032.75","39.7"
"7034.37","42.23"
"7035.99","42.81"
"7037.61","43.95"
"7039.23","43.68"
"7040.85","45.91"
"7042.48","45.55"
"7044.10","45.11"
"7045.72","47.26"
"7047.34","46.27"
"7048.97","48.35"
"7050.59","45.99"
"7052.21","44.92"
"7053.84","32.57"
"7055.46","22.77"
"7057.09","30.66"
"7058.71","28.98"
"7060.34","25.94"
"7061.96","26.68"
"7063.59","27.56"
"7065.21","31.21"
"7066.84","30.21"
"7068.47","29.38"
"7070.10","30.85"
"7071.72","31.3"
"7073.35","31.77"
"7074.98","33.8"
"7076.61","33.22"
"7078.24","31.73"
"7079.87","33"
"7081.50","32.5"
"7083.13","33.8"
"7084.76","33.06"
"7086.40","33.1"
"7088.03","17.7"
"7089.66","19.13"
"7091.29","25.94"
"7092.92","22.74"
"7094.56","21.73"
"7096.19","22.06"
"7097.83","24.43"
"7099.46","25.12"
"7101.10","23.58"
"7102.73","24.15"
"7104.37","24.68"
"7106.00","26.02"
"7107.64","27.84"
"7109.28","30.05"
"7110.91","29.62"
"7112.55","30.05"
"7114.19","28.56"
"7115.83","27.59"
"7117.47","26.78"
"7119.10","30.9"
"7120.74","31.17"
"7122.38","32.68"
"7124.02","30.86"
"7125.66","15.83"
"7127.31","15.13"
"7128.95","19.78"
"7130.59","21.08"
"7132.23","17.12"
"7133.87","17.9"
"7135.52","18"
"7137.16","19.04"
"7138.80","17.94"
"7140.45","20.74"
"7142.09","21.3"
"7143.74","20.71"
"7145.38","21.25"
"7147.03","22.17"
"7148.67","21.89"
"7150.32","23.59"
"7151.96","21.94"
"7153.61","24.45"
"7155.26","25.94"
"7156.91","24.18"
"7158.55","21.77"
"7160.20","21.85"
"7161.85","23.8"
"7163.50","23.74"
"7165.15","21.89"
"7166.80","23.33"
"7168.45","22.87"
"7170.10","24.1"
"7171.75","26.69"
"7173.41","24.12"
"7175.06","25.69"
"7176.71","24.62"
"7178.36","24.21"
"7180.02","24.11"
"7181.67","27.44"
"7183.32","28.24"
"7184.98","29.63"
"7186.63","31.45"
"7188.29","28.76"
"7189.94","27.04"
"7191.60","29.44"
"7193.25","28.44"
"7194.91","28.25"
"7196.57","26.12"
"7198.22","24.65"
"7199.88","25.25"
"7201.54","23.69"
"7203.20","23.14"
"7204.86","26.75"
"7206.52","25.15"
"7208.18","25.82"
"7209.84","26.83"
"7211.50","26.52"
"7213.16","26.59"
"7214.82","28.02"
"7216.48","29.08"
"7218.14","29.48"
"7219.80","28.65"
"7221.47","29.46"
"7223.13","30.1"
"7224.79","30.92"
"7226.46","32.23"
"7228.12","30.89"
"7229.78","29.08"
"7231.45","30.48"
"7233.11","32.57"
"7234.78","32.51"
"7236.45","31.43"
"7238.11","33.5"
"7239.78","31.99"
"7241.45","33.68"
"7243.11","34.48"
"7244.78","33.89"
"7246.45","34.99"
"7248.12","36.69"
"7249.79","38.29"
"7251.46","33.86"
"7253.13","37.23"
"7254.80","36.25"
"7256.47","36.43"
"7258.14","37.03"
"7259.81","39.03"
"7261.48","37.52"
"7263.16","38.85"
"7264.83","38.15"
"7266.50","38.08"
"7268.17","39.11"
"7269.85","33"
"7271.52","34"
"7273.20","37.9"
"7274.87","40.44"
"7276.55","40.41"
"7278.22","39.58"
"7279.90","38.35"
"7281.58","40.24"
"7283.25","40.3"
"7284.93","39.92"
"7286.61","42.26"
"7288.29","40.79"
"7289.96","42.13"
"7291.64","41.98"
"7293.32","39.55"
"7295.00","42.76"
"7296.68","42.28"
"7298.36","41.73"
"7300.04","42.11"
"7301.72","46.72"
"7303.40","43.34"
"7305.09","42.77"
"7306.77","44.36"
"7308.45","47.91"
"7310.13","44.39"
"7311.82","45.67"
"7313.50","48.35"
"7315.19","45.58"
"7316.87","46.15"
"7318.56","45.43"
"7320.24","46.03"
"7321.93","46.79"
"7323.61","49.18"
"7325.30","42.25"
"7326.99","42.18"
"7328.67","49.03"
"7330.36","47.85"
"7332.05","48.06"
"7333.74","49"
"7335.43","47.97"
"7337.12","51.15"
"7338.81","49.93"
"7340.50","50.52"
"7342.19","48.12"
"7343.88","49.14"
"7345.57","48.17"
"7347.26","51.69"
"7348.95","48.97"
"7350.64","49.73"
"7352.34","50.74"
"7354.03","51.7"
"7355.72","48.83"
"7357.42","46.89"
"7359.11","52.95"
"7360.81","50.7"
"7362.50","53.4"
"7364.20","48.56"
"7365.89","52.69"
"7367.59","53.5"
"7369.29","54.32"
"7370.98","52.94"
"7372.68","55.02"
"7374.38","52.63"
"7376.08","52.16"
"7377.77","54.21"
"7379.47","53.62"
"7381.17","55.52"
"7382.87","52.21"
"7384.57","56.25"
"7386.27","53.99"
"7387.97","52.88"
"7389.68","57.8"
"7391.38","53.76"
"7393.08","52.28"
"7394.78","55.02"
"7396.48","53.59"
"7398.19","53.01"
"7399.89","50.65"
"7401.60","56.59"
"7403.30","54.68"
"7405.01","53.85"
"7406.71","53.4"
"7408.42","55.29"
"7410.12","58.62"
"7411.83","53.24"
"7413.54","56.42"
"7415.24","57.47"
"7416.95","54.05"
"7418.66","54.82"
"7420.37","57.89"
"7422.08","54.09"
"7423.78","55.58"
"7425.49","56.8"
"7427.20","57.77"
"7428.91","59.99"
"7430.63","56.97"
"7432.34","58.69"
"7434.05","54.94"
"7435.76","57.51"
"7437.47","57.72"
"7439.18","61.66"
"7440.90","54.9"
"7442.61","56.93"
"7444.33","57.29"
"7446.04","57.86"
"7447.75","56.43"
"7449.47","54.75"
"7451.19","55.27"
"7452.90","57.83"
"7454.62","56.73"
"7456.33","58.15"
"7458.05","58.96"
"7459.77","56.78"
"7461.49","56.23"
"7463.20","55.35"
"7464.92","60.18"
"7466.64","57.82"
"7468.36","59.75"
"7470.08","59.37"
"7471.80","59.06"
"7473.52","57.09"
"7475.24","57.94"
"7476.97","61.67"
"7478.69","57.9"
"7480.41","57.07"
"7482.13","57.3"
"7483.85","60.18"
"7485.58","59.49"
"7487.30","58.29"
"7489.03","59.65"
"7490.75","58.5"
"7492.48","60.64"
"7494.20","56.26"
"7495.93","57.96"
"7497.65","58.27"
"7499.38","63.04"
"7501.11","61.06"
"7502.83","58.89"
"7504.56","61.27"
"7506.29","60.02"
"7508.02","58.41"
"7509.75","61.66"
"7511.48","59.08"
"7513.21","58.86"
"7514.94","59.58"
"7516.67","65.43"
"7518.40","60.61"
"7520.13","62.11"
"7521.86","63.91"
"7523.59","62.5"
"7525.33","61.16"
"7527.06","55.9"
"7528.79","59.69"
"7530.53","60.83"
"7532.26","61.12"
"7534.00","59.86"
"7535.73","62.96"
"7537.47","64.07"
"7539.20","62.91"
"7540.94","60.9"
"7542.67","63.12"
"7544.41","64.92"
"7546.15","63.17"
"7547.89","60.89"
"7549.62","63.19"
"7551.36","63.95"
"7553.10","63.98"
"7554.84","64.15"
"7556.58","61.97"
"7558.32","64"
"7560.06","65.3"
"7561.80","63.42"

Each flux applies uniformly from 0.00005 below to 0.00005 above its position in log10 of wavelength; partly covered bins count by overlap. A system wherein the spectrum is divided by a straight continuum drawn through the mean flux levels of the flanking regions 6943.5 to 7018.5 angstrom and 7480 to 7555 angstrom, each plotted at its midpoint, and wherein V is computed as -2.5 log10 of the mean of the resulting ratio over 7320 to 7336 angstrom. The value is 0.10 mag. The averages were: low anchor 33.9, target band 46.8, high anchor 60.8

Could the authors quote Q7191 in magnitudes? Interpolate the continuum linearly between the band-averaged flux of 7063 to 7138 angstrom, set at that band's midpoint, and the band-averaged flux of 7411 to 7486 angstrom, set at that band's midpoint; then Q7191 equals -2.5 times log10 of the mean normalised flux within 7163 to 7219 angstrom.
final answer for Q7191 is 0.300 mag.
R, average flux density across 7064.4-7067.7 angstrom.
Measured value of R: 30.7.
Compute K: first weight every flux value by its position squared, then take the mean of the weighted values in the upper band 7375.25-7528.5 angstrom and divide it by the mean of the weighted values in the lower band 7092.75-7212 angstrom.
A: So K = 2.53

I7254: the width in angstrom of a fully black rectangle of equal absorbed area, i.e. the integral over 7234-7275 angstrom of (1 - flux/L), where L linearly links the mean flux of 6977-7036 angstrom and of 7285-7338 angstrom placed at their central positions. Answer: 7.1 angstrom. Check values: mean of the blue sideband 36.5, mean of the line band 35.9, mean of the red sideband 45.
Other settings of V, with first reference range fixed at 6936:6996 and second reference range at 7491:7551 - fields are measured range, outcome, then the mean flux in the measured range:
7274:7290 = 0.21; 40.4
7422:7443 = -0.02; 57.3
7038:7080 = 0.05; 35.7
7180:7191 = 0.47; 28.4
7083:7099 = 0.48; 25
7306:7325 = 0.10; 46.2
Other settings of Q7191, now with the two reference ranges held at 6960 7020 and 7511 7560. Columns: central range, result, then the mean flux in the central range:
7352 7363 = 0.05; 50.7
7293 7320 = 0.14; 44.4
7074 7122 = 0.39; 27.8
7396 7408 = 0.03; 53.7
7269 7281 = 0.28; 37.7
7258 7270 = 0.26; 37.9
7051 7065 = 0.24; 30.5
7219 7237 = 0.45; 30.7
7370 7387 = 0.01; 53.9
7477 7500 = 0.01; 58.9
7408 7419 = 0.00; 55.8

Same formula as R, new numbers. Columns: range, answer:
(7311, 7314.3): 47.1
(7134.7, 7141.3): 19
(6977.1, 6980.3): 34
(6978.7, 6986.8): 35.7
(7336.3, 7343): 49.9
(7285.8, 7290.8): 41.8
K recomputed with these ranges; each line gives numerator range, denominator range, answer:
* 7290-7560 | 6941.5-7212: 2.01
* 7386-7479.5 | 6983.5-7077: 1.73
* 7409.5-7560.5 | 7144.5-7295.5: 2.06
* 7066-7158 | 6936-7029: 0.78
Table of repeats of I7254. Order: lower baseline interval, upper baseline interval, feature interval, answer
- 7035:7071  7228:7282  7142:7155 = 5.0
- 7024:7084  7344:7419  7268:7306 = 6.2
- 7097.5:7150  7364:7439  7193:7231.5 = 7.0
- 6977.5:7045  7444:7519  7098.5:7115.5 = 6.1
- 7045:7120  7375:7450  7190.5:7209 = 6.2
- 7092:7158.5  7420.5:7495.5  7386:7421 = -1.7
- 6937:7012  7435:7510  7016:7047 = -4.6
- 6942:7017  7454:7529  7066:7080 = 2.5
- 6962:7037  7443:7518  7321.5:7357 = 2.3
